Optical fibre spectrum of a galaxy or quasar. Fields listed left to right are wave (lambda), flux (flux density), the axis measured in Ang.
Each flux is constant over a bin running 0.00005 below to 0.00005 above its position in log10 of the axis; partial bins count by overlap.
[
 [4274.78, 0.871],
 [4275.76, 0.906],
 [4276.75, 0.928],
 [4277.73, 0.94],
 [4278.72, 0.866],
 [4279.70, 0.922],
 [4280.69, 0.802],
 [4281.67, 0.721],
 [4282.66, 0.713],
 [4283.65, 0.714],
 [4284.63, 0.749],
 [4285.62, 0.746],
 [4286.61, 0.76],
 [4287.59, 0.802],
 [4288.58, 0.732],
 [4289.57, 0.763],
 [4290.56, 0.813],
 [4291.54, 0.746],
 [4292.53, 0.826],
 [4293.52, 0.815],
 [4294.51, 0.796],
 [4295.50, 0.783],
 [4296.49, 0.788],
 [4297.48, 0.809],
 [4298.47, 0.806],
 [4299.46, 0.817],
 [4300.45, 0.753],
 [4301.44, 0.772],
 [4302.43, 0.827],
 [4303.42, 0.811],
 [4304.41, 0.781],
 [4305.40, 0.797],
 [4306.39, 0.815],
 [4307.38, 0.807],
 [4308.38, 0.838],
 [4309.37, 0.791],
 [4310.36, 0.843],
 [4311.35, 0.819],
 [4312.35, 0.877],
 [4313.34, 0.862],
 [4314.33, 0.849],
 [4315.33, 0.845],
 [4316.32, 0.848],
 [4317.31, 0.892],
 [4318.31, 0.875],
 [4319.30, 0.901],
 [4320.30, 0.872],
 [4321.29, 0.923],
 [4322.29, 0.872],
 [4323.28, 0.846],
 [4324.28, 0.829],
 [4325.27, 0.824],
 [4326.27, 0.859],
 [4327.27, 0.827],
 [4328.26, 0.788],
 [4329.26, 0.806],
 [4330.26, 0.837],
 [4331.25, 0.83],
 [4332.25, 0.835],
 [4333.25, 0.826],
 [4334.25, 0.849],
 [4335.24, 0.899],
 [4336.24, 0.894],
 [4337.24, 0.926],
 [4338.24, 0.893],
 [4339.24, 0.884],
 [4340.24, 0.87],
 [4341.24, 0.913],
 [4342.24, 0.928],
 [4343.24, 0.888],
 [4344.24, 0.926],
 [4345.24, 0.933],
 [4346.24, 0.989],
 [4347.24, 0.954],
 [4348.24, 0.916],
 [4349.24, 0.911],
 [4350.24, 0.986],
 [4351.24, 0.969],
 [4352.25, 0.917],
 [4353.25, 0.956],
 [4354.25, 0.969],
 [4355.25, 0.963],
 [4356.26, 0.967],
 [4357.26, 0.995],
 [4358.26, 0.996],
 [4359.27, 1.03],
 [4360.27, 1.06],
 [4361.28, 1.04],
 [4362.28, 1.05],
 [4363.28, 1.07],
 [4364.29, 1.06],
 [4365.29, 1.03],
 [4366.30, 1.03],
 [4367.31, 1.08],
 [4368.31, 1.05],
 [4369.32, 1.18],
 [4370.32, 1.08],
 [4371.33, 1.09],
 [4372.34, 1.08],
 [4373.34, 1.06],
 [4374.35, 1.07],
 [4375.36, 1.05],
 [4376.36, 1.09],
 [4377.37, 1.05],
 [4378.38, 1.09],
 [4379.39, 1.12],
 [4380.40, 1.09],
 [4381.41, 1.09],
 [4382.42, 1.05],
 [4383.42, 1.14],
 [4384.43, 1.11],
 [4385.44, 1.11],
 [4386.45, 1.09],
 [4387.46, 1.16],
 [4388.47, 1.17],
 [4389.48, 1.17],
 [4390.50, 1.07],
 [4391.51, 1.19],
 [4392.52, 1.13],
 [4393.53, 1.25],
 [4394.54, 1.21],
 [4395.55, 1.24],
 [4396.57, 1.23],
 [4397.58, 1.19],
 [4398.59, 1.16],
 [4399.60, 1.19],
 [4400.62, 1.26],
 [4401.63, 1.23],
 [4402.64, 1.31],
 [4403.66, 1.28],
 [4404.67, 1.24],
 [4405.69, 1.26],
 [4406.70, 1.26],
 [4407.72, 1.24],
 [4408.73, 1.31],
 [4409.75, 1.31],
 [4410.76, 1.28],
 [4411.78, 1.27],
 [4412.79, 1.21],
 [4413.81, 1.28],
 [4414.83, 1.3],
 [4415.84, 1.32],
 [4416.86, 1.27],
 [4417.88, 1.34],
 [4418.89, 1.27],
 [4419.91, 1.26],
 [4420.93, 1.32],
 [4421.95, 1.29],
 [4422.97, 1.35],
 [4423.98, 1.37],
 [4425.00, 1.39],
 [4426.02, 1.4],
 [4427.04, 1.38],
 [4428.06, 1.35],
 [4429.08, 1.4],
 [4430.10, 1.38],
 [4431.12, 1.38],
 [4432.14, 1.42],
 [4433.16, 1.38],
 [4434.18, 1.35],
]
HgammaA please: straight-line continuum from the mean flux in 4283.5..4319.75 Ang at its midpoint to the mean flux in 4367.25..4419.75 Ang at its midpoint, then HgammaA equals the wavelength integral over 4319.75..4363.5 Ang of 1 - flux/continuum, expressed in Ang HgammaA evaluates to 2.5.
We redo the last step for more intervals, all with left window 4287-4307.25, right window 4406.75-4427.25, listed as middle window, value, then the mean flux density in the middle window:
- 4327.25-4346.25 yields 1.7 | 0.876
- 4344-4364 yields 1.1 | 0.982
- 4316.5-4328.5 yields 0.5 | 0.86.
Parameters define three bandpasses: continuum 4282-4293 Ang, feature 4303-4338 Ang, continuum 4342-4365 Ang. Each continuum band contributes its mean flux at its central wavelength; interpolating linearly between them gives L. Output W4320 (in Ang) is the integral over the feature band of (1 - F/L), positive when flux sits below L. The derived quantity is 0.9 Ang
